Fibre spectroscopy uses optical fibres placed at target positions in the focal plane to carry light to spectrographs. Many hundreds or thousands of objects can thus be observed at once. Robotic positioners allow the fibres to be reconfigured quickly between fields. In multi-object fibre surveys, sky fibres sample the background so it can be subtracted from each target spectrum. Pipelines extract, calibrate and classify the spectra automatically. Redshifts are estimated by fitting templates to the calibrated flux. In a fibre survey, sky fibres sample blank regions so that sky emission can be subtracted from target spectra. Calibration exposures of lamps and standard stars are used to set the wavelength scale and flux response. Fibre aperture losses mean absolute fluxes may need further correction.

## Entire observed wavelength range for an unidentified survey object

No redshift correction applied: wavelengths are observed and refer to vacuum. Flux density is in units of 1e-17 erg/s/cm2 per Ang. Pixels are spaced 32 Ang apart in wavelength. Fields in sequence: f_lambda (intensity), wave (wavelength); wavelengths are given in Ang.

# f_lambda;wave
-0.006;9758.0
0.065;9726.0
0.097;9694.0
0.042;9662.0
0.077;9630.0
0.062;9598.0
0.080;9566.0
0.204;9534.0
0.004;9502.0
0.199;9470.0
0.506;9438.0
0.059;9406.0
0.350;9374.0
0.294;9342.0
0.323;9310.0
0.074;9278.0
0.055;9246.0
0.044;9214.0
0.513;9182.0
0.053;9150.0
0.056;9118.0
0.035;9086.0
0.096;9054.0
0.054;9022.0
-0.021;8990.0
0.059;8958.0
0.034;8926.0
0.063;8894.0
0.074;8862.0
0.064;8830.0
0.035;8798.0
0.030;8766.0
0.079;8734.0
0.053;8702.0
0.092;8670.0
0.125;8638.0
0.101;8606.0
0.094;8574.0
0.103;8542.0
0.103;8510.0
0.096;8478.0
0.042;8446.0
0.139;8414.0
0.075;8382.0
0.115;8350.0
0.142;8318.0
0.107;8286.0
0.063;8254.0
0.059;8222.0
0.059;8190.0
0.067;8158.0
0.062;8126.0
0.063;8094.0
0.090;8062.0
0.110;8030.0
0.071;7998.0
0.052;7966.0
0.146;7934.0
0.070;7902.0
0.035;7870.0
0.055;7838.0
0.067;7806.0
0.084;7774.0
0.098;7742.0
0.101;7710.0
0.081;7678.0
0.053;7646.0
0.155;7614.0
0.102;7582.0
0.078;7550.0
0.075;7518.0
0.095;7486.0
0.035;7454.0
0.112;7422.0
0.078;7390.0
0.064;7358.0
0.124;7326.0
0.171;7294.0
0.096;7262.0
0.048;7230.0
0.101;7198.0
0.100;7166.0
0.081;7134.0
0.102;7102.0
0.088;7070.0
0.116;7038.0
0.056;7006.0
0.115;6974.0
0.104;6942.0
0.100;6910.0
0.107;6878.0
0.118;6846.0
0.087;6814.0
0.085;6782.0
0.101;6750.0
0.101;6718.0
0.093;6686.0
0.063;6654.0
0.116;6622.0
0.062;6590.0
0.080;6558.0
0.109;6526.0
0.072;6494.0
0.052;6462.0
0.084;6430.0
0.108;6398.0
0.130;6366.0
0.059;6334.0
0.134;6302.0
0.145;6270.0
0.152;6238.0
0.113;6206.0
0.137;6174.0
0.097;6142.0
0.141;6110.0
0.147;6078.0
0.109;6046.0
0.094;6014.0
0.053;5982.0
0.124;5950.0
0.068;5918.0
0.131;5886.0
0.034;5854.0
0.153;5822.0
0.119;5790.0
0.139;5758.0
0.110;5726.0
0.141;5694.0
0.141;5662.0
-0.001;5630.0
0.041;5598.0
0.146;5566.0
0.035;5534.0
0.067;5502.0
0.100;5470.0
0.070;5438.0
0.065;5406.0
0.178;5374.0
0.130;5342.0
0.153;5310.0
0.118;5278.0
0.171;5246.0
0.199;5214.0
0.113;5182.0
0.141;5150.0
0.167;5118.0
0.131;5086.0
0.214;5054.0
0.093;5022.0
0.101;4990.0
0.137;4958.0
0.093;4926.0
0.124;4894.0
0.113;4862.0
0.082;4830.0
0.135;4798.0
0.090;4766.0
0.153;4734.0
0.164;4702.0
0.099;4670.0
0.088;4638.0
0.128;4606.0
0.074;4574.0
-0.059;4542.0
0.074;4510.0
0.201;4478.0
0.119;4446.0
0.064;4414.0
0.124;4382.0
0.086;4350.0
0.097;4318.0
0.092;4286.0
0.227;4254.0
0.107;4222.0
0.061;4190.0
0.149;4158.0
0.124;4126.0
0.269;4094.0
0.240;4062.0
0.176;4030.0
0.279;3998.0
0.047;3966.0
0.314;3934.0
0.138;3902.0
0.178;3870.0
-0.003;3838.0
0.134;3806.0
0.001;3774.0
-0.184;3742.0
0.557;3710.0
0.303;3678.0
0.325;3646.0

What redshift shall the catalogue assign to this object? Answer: 1.464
